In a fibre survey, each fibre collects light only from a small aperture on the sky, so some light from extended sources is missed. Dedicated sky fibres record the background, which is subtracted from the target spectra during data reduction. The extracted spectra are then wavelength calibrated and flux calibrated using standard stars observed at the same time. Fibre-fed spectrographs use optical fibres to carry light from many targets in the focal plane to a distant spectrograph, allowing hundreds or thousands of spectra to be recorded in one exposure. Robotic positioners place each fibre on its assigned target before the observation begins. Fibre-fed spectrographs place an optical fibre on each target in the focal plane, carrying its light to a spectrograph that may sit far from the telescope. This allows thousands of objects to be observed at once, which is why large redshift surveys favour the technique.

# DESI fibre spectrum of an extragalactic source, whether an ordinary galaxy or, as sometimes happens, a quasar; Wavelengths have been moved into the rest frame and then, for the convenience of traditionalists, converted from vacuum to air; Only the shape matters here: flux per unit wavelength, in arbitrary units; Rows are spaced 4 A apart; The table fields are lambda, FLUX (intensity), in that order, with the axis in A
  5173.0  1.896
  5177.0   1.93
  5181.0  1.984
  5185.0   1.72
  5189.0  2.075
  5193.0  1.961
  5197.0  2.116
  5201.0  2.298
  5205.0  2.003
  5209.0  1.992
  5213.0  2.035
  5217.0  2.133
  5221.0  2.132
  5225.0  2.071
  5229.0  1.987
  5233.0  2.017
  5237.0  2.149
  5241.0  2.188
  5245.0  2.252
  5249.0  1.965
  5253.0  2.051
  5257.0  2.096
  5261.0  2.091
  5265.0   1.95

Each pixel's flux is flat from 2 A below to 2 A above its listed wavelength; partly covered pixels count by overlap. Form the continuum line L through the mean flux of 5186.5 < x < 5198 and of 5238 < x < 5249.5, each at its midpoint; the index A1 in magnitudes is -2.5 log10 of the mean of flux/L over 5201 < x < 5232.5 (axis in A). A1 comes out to 0.01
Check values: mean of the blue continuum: 2.03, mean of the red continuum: 2.16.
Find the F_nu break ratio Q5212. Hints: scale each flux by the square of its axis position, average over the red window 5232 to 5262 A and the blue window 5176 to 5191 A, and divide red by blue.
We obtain 1.1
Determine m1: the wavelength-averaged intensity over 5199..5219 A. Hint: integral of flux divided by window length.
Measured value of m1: 2.09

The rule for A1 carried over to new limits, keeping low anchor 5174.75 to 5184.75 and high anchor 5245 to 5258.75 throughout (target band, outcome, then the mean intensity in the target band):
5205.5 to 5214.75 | -0.02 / 2.01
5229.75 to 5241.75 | -0.03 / 2.1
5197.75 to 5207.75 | -0.09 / 2.13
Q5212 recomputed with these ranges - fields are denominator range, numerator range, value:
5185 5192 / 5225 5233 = 1.05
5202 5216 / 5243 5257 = 1.04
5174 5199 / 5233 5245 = 1.12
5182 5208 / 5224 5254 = 1.05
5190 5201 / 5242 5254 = 1.03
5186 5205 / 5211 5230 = 1.01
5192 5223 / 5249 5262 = 1.01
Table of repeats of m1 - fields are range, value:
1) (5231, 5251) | 2.11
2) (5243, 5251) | 2.11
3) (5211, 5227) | 2.09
